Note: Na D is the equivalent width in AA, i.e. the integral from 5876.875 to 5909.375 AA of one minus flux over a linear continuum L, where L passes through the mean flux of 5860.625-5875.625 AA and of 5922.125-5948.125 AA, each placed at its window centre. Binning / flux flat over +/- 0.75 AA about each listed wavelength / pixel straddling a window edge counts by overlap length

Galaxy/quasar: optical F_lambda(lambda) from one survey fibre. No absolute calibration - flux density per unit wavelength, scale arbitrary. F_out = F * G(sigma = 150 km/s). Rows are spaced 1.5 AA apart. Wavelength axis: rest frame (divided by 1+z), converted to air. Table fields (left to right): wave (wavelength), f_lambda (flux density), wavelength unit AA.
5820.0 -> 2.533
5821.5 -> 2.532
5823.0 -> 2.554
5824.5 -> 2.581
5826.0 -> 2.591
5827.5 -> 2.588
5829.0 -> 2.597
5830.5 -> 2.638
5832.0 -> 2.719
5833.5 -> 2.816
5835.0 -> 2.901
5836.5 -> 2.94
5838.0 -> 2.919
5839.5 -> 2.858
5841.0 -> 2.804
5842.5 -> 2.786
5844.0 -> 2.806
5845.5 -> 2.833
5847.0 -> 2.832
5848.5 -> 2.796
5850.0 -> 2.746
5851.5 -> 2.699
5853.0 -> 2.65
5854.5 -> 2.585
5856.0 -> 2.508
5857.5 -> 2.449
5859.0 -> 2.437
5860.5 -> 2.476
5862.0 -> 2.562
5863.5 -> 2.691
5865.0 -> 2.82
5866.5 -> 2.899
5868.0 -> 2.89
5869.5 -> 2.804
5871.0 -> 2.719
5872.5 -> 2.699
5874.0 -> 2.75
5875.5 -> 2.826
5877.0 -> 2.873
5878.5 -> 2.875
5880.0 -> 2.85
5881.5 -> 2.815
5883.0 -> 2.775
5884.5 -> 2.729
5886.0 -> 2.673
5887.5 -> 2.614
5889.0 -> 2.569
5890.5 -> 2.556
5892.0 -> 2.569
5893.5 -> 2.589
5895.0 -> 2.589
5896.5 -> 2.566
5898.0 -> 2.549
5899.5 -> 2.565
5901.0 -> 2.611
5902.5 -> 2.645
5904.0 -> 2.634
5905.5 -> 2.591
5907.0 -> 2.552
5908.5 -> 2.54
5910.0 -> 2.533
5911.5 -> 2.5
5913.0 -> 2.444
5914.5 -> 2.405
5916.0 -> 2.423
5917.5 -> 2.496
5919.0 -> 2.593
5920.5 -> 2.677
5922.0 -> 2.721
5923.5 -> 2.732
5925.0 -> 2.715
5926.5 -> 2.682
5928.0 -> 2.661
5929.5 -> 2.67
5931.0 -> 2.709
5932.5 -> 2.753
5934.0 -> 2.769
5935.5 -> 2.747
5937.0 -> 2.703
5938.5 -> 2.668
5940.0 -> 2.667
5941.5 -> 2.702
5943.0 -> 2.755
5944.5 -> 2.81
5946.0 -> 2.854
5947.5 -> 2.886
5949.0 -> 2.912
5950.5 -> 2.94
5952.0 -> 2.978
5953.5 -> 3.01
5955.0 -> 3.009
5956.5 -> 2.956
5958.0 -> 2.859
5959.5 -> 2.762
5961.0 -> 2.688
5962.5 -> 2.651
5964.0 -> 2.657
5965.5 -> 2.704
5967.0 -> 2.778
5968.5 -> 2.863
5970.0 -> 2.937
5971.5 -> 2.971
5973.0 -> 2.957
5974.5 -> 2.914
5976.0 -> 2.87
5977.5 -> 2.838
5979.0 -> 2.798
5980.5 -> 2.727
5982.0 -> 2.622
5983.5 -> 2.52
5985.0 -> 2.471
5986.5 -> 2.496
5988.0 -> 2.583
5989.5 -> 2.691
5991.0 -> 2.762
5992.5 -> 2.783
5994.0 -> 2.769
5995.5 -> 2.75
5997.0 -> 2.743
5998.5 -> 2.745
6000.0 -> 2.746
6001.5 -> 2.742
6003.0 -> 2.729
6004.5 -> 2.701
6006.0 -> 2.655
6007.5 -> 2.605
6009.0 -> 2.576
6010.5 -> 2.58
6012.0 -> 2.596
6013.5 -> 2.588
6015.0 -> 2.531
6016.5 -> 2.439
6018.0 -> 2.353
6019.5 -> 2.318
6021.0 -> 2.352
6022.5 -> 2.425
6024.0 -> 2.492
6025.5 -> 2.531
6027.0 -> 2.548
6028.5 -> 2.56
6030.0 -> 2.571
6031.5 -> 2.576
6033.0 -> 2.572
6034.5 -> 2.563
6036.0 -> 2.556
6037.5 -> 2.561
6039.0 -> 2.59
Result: 1.2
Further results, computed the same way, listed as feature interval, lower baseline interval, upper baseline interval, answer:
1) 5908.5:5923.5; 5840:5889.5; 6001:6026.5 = 0.66 AA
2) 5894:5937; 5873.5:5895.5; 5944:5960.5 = 2.90 AA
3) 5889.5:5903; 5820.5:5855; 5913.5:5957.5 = 0.77 AA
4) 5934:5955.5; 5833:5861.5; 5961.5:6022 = -1.07 AA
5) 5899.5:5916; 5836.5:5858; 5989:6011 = 1.14 AA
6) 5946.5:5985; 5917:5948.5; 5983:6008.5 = -1.85 AA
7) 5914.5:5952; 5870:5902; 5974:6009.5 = -0.36 AA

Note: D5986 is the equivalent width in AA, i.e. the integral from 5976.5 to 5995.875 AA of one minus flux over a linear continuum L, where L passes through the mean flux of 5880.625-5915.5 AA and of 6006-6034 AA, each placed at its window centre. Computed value -1.1 AA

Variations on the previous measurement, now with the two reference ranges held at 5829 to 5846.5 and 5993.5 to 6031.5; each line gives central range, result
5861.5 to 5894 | 0.3 AA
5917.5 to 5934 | 0.1 AA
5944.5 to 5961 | -1.5 AA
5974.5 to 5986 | -0.3 AA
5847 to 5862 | 1.0 AA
